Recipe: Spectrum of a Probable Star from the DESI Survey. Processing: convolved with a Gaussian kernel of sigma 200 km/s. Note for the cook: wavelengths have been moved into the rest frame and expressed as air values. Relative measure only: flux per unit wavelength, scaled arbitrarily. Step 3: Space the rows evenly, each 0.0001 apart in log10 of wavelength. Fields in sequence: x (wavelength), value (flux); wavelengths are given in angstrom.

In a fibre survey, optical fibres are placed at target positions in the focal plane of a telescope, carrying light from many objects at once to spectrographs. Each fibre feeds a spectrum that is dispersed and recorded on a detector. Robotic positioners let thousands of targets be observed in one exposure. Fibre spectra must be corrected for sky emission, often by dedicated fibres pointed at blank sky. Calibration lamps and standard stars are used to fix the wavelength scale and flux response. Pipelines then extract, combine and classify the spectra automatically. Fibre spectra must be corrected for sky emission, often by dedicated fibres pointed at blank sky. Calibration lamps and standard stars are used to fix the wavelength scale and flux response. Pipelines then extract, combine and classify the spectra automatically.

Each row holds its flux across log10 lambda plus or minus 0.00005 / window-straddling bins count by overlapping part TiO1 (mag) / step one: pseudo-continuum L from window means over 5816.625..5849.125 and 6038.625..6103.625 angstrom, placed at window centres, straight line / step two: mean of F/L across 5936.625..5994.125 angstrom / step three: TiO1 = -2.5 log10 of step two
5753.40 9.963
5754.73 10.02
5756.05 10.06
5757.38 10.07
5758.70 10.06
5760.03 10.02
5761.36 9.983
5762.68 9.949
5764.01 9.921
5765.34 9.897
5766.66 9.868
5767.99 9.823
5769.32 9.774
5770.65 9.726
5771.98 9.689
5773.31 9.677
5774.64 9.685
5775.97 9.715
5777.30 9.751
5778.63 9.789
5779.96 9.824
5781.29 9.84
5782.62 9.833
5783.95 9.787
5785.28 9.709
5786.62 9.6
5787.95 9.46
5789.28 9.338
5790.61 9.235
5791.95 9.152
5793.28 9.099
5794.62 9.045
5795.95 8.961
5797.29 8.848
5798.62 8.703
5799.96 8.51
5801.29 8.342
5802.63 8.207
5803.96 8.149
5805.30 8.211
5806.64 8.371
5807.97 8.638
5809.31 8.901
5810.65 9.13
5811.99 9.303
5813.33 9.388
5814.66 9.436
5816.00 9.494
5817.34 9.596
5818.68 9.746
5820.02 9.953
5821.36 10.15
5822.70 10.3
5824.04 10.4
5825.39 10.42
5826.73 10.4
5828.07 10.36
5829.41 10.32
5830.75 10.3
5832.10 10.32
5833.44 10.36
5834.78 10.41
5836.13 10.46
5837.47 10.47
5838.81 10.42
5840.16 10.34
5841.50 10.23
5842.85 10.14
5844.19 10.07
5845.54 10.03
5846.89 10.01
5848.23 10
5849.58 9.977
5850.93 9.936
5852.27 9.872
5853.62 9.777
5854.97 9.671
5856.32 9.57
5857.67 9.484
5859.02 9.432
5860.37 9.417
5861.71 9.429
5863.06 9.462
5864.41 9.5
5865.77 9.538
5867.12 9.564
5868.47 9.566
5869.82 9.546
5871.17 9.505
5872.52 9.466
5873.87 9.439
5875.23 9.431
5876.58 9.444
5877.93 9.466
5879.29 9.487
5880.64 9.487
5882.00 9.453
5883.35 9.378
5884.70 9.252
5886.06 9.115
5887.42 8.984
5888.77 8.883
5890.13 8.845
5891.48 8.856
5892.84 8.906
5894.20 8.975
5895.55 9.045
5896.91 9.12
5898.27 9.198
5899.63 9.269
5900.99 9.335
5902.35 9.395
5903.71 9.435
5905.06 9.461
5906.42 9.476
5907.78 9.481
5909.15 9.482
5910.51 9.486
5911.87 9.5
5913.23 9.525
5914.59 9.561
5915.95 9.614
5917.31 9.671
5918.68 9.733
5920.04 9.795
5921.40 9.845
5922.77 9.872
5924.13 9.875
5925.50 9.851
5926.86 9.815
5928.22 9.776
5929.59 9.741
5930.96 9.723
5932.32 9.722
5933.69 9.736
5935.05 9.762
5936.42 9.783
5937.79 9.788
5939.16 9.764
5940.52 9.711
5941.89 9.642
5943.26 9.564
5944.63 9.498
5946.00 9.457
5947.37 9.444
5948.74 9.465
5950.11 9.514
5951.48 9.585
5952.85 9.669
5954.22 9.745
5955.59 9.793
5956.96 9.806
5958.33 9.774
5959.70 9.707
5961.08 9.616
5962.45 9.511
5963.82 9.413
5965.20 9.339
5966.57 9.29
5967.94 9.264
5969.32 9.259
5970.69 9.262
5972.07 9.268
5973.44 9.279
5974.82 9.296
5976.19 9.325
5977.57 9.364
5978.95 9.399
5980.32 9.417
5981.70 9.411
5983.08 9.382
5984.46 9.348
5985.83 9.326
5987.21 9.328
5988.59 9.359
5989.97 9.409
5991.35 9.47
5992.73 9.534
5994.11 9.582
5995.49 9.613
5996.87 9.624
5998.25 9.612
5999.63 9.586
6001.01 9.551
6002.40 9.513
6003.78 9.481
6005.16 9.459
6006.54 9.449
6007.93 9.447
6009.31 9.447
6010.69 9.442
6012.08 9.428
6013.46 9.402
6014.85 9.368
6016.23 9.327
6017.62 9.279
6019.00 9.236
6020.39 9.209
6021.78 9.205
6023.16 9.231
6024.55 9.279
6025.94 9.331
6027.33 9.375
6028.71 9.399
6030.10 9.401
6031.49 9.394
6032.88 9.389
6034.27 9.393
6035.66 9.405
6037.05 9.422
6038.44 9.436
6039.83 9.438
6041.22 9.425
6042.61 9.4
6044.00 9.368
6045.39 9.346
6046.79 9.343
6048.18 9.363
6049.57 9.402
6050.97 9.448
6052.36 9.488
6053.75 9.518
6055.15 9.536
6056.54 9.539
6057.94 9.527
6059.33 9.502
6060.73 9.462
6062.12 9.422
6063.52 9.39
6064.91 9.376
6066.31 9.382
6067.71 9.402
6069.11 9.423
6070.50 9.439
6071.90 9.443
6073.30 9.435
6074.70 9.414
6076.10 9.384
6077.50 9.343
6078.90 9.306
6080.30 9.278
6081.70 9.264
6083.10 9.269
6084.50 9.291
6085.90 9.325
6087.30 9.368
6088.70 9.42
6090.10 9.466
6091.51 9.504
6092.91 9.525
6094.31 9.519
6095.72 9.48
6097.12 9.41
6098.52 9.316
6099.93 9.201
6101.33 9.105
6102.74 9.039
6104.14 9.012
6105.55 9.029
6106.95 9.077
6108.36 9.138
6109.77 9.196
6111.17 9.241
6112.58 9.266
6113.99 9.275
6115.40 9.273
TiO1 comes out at 0.03 mag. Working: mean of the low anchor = 10.2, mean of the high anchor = 9.39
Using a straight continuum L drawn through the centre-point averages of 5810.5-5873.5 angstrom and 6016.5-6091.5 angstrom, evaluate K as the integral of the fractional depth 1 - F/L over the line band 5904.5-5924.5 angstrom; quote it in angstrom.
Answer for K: 0.2 angstrom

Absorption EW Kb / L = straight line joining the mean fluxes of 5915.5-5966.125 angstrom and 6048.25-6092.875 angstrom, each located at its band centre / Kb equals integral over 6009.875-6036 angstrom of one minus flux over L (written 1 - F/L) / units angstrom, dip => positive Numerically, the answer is 0.5 angstrom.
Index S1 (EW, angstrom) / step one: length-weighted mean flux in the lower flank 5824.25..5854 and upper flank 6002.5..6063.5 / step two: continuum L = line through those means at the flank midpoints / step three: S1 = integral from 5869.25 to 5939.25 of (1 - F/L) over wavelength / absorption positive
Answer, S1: 3.3 angstrom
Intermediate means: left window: 10.2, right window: 9.4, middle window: 9.47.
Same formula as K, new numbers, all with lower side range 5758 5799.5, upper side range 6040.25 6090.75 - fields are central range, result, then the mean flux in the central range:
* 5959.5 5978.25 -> 0.2 angstrom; 9.36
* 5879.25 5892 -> 0.5 angstrom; 9.17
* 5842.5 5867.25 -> -0.5 angstrom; 9.73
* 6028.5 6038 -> 0.0 angstrom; 9.4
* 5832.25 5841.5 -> -0.8 angstrom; 10.4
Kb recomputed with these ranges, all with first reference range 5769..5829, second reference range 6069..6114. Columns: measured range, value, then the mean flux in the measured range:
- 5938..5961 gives -0.68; 9.64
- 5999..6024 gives -0.14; 9.39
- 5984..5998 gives -0.18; 9.47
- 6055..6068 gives -0.18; 9.45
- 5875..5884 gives -0.06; 9.45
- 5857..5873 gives -0.17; 9.5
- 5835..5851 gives -1.34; 10.2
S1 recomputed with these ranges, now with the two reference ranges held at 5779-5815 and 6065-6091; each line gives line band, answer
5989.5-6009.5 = -0.5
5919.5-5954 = -1.8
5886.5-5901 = 0.2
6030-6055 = -0.2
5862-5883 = -0.8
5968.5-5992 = -0.2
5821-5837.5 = -2.3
